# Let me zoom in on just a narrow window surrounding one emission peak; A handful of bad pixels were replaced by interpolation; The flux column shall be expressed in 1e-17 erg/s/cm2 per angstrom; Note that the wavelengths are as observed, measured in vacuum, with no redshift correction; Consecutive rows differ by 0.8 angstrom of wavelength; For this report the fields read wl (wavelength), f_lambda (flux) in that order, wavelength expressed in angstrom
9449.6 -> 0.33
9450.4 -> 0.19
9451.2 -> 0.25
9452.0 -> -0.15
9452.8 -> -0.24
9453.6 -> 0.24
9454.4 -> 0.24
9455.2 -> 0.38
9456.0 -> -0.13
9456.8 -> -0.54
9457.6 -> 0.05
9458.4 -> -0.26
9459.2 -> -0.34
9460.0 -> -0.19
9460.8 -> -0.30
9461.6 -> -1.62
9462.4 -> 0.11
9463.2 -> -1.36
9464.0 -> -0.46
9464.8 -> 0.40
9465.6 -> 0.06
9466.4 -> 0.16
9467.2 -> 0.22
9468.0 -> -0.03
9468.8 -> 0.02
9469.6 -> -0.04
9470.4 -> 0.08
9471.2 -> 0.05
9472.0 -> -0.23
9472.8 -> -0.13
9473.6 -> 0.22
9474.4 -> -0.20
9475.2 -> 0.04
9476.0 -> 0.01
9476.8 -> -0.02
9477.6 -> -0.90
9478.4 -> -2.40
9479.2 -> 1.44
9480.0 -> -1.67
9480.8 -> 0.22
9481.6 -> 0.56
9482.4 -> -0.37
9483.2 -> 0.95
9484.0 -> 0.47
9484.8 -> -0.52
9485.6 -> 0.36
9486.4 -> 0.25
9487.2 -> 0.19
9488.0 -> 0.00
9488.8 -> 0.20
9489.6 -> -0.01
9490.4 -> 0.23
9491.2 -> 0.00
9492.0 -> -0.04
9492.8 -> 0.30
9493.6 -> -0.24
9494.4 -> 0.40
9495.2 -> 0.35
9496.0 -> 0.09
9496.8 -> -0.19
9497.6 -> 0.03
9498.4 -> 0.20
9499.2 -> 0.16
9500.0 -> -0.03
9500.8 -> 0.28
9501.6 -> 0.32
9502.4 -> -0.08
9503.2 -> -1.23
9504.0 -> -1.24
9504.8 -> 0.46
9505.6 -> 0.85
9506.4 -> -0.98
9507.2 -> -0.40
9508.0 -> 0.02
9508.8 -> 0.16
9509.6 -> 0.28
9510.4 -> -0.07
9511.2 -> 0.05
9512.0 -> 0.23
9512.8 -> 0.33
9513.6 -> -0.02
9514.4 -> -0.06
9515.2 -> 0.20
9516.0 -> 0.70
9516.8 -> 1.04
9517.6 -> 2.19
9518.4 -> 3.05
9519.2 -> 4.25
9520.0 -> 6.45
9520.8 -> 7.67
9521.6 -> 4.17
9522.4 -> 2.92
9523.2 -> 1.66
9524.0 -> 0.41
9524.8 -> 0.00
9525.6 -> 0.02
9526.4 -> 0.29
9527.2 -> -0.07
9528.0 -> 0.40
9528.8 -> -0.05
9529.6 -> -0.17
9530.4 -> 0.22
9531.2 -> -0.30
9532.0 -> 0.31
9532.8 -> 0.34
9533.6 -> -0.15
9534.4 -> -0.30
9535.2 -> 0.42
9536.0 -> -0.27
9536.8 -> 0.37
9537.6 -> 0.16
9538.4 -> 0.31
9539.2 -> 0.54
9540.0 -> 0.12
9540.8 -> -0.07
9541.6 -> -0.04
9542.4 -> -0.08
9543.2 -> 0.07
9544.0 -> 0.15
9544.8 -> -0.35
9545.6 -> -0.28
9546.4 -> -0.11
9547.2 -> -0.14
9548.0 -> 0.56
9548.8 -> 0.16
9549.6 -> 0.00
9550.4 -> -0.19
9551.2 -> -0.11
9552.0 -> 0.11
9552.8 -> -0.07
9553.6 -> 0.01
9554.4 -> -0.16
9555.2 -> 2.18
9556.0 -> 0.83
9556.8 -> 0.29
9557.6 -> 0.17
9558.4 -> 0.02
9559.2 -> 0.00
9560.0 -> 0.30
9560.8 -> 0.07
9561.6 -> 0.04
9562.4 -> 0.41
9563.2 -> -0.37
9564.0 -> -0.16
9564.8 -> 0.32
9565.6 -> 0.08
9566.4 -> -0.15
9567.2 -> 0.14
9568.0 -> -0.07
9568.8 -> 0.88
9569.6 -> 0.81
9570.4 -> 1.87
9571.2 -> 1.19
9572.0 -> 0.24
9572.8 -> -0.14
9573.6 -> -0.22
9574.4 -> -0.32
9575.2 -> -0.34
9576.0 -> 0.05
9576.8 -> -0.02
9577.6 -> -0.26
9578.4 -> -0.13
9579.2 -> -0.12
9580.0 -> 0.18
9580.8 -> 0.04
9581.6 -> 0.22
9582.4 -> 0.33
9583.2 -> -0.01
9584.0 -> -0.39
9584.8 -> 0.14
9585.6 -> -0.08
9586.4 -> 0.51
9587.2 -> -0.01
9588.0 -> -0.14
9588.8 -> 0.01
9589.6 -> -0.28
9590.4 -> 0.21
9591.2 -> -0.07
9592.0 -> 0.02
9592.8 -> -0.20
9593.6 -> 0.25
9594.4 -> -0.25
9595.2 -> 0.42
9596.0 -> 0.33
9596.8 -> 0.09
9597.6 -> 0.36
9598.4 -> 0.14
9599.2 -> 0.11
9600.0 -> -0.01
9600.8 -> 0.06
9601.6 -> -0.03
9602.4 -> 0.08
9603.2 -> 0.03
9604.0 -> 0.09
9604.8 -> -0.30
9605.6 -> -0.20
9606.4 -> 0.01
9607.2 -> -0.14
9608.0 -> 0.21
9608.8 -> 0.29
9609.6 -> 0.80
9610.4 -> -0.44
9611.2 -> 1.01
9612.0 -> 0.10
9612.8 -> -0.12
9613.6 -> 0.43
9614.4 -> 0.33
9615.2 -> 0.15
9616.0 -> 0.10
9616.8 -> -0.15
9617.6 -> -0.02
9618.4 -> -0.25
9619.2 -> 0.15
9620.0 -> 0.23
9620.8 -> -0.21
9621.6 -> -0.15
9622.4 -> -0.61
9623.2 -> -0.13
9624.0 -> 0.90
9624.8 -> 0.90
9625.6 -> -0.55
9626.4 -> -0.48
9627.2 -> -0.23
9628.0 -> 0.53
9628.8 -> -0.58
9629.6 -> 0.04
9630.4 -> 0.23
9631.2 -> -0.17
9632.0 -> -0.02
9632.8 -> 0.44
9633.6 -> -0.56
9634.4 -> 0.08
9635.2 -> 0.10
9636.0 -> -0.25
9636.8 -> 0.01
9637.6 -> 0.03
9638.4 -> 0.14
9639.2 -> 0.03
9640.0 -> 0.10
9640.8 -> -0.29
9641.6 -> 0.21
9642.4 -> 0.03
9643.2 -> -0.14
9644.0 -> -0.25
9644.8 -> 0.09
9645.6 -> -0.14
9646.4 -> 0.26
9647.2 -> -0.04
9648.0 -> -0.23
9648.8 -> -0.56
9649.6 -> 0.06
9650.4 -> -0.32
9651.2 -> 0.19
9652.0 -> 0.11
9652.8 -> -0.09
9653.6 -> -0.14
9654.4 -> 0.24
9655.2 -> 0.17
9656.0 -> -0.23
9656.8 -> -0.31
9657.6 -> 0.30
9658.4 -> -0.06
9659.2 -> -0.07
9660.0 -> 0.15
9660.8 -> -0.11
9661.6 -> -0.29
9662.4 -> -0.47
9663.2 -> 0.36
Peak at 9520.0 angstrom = [O III] 5007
